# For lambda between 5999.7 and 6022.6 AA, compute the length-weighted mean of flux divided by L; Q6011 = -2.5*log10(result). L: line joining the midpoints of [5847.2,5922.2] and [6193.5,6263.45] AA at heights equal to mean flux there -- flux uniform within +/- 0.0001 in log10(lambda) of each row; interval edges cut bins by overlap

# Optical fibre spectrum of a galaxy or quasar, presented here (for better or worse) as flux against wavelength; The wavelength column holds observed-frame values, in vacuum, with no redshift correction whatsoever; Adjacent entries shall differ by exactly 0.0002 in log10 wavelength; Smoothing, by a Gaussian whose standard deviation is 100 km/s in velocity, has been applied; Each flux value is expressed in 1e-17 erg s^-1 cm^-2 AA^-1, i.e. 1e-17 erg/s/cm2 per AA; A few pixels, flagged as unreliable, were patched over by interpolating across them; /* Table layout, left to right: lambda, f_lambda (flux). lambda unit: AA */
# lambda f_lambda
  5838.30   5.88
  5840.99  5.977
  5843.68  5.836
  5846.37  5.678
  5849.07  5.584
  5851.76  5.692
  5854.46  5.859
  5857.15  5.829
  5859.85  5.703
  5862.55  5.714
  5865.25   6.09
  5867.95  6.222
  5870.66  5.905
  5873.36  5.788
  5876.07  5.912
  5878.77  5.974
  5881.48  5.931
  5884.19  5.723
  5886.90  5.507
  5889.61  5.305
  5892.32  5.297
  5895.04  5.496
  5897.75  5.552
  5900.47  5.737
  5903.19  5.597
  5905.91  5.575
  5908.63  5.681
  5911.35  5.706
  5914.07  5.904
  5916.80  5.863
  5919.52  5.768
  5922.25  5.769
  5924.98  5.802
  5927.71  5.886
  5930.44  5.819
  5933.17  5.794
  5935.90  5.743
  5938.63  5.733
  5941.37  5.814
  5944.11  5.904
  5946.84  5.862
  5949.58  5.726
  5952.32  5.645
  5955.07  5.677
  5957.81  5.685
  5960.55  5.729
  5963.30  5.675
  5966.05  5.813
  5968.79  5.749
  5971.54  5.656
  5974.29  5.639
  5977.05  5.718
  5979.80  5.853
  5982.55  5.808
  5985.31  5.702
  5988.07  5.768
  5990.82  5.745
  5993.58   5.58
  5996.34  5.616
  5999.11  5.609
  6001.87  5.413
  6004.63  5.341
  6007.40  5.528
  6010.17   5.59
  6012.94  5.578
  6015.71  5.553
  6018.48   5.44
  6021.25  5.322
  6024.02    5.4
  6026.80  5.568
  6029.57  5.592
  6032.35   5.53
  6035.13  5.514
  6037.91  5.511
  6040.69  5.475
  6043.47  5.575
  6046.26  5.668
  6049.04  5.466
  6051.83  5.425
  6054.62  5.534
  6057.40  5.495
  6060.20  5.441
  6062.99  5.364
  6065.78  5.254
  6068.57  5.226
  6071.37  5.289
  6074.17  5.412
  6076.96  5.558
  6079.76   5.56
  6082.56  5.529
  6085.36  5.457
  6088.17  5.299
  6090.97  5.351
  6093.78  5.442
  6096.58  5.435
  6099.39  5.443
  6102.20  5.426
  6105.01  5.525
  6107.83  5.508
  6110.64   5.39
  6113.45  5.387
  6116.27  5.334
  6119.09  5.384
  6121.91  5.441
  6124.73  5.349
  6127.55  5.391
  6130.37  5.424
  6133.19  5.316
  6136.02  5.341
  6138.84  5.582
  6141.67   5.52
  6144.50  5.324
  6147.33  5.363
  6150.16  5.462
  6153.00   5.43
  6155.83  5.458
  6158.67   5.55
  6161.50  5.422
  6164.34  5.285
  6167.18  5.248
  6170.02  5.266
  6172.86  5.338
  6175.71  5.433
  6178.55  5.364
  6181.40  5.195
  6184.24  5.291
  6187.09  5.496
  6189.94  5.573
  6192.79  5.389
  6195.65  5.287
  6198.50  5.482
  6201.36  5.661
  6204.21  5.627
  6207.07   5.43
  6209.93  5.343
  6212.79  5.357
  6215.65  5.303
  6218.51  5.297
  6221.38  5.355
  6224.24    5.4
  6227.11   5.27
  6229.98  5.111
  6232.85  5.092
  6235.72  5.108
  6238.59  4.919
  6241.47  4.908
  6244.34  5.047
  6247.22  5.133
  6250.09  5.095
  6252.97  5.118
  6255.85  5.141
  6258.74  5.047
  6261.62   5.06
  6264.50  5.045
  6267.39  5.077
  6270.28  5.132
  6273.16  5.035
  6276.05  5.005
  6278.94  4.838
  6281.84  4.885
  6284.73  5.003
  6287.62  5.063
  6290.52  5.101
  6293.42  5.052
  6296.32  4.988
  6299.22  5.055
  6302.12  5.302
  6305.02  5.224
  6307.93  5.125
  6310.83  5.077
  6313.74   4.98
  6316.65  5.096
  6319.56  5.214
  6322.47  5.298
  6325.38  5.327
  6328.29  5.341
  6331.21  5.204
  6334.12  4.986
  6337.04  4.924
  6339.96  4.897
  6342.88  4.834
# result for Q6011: 0.015 mag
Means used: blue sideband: 5.74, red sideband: 5.23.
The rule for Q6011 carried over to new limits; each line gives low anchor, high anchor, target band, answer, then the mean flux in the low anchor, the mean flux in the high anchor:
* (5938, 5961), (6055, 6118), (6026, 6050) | 0.00 mag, 5.75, 5.42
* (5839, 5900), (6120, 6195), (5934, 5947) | -0.03 mag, 5.75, 5.39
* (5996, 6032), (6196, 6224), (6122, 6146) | 0.01 mag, 5.5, 5.42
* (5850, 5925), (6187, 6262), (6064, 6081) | 0.02 mag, 5.74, 5.26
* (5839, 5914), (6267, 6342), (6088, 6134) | -0.01 mag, 5.74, 5.08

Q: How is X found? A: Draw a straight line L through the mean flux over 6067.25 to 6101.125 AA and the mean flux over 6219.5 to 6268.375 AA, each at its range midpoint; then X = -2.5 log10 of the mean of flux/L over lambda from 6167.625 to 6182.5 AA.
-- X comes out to -0.01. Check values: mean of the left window 5.42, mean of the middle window 5.32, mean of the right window 5.11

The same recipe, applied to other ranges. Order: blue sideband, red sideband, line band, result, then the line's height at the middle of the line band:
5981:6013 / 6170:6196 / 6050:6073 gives 0.03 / 5.53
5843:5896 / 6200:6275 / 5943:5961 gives -0.02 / 5.63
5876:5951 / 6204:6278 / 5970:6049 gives 0.00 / 5.56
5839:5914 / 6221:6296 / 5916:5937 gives -0.03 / 5.65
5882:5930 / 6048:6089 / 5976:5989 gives -0.04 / 5.55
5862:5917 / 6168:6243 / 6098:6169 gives 0.00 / 5.41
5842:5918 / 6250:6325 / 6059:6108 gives 0.00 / 5.41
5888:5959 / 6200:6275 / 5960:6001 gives -0.02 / 5.61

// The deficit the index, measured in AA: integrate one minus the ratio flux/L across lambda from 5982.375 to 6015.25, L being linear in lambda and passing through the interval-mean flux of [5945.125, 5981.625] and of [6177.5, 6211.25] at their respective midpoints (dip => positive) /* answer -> 0.5 AA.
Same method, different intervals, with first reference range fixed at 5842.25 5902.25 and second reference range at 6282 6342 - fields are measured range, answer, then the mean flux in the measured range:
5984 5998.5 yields -0.3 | 5.68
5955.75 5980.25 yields -0.5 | 5.72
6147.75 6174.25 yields -0.3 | 5.38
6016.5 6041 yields 0.1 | 5.49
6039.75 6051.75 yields -0.1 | 5.53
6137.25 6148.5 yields -0.2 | 5.45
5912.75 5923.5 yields -0.3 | 5.82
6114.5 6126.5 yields 0.0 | 5.37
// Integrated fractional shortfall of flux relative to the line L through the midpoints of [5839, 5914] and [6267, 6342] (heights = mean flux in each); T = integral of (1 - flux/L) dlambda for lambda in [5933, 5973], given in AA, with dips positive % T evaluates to -0.9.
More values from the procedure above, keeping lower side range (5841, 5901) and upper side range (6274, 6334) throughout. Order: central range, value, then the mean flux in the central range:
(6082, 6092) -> 0.05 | 5.4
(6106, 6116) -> -0.06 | 5.42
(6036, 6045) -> -0.04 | 5.52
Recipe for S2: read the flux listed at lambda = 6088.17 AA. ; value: 5.299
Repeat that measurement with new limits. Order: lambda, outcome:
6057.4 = 5.495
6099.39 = 5.443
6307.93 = 5.125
